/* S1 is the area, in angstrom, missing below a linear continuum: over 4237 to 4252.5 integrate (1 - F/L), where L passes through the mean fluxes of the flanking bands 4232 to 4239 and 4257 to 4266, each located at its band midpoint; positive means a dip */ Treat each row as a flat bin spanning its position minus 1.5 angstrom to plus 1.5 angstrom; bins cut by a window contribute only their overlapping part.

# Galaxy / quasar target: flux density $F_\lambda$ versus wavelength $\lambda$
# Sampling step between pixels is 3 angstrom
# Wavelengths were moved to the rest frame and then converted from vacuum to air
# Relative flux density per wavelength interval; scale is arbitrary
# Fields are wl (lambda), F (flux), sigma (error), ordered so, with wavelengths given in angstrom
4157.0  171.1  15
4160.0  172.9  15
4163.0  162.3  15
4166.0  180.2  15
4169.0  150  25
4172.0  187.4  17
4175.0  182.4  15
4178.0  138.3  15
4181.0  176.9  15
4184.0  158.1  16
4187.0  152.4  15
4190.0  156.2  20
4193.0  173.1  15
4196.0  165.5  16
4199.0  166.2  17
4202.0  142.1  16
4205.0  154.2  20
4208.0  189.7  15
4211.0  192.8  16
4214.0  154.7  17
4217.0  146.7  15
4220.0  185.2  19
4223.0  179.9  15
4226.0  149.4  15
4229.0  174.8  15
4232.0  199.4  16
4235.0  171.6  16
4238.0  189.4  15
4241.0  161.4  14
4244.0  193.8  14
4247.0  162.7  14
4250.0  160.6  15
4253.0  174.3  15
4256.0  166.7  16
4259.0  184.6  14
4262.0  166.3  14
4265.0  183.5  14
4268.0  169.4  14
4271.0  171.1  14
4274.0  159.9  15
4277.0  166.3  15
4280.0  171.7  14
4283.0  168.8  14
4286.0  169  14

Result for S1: 0.7 angstrom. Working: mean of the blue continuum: 184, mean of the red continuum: 177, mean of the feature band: 173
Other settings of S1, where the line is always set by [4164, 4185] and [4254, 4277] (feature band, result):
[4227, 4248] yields -1.0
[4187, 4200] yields 0.4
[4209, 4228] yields 0.1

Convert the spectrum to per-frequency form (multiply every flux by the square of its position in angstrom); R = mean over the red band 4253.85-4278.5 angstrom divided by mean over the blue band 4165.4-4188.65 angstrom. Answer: 1.08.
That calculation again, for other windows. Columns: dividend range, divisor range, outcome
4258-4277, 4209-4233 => 1.02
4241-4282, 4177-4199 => 1.10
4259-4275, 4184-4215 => 1.08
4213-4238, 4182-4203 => 1.09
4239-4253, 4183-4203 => 1.10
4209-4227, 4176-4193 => 1.08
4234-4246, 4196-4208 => 1.14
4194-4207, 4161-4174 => 0.95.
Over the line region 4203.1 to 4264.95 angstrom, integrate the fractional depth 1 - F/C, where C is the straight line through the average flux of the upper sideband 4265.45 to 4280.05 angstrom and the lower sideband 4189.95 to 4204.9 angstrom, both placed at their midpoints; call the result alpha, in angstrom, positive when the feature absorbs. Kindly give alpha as -3.3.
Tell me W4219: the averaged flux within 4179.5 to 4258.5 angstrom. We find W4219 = 169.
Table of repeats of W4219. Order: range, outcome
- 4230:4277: 174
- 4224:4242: 175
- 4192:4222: 167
